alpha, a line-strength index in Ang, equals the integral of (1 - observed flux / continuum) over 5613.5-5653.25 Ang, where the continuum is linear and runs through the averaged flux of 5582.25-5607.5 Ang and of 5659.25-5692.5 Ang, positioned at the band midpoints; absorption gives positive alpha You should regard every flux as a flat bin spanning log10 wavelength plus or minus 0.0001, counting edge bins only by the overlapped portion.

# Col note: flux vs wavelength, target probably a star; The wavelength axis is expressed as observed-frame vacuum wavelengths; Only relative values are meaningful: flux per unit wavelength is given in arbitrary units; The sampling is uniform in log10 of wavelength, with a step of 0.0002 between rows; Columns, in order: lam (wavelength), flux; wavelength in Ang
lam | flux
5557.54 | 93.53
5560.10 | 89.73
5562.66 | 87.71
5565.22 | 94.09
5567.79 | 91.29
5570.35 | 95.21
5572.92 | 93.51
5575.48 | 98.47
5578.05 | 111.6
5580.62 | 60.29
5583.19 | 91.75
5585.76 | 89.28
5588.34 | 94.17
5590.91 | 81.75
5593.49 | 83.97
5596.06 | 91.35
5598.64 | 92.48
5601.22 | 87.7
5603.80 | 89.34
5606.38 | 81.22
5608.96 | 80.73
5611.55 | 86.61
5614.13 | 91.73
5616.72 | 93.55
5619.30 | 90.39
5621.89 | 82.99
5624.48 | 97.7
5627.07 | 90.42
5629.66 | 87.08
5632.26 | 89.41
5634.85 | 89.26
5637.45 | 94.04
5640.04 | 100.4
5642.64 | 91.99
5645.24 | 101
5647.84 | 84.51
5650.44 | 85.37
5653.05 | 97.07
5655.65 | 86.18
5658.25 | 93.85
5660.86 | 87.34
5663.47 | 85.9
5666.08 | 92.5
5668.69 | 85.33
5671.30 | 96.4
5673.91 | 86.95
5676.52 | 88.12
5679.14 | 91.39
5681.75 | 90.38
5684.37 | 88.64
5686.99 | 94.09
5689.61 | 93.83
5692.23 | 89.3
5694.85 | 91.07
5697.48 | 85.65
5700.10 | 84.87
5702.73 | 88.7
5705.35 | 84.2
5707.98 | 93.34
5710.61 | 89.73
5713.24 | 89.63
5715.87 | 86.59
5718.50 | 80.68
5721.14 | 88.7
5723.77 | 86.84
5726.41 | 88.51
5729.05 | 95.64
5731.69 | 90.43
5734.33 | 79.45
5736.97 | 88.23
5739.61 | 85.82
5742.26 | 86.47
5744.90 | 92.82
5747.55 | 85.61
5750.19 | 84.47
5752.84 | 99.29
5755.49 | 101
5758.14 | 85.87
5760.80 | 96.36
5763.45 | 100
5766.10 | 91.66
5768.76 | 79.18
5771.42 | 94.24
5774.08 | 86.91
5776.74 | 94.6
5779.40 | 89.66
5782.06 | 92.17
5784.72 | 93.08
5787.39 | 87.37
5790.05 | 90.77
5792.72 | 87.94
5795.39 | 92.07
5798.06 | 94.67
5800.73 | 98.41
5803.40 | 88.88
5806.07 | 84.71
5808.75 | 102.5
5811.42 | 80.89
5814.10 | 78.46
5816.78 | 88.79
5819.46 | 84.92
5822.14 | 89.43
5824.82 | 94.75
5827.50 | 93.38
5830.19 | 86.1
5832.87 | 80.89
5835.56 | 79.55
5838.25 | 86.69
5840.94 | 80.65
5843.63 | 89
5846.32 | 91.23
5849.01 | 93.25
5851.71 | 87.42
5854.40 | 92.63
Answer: -1.1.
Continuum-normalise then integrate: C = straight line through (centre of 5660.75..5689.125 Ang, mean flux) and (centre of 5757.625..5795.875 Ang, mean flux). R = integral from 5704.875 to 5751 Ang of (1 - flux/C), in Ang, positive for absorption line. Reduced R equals 1.4 Ang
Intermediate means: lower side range 89.9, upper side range 90.9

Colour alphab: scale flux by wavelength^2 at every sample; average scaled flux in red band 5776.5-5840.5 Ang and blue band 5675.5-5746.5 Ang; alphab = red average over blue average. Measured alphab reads 1.0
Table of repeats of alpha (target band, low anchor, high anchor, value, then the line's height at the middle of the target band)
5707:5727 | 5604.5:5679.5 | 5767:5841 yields 0.3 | 89.4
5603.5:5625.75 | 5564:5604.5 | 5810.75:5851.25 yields 0.4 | 89.9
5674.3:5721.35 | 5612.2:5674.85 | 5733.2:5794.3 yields 0.9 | 90.6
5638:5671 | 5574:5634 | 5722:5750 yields -1.0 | 88.5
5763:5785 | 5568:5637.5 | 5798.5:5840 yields -0.6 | 88.3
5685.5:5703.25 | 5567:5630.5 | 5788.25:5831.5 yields 0.0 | 89.6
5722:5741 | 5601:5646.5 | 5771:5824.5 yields 0.5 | 90.2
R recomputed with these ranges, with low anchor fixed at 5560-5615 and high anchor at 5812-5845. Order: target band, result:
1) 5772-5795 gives -1.1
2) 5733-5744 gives 0.2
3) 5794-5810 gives -1.3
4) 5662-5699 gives -0.8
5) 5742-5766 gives -1.6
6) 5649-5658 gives -0.2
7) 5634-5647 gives -1.0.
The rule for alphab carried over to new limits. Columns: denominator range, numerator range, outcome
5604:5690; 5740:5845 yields 1.04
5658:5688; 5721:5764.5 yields 1.03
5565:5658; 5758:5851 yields 1.06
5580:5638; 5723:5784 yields 1.08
